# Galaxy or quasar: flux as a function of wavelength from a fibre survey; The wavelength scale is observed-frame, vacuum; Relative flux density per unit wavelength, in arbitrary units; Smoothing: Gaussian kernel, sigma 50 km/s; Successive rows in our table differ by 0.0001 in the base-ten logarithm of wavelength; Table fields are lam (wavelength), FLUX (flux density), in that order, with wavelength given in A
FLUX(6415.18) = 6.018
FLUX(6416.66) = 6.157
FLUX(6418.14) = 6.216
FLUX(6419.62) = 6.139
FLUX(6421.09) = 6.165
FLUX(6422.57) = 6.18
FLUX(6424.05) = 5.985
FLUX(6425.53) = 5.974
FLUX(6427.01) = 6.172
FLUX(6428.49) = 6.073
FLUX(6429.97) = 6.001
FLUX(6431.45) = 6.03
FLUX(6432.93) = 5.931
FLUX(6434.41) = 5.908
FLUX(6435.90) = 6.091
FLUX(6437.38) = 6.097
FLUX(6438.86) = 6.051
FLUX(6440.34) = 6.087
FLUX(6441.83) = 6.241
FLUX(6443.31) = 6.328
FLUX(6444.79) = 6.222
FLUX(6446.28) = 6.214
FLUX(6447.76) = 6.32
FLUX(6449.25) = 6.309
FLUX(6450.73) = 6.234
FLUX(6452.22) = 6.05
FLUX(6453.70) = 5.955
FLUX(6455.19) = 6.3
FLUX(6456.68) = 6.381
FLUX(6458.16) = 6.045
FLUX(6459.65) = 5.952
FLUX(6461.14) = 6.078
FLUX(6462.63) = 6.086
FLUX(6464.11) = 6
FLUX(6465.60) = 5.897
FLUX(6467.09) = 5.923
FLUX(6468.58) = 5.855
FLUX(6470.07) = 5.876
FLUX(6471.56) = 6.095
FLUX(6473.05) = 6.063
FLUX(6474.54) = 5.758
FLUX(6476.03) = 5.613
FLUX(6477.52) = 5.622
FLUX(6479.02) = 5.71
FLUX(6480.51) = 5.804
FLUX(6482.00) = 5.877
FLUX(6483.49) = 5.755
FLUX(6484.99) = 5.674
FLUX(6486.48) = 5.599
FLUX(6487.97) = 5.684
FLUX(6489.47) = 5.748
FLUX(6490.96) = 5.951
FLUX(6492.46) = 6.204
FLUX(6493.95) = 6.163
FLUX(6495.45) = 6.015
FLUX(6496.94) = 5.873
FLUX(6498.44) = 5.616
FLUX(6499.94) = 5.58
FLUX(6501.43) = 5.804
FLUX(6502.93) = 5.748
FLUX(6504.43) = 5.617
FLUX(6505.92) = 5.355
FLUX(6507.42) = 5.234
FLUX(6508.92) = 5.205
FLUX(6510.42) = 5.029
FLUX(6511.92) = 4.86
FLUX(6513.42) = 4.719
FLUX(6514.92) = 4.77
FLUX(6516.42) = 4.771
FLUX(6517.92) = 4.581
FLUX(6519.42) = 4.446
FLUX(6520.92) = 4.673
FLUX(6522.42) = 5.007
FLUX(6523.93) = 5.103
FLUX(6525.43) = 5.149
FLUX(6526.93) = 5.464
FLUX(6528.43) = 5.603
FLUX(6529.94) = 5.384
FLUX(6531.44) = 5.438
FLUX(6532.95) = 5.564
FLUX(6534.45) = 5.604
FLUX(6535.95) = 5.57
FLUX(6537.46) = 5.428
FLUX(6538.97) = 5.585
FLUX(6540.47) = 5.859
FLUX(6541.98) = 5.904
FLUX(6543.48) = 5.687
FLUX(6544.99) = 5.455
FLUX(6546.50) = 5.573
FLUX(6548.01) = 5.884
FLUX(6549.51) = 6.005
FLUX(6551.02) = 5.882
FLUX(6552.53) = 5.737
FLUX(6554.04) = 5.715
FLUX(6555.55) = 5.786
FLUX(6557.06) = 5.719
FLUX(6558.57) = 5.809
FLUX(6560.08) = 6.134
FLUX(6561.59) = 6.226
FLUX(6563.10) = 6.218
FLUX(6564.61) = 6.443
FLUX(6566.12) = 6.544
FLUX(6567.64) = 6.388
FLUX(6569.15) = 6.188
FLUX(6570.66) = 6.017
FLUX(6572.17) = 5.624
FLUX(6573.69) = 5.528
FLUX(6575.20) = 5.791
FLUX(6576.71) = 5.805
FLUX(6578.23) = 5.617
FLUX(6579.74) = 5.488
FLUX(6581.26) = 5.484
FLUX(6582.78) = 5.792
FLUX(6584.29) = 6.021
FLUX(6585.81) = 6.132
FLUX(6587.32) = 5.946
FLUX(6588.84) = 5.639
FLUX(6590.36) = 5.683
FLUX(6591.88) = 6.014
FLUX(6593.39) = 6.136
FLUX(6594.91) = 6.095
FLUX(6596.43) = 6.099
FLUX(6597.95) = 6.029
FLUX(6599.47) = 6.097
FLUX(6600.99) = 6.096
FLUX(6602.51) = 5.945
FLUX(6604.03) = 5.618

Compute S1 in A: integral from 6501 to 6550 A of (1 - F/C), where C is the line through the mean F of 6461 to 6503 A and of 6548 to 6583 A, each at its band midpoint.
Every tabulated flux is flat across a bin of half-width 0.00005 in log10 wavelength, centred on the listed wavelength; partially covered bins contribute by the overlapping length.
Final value 4.6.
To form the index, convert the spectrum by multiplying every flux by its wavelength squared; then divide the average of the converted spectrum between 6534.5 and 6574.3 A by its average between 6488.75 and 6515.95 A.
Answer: 1.1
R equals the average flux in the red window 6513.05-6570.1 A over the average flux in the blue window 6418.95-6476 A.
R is 0.92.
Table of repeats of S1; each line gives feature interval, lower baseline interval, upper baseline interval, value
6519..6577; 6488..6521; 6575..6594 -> -0.8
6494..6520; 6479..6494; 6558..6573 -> 2.8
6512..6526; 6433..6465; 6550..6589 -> 2.8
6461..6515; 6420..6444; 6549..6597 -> 2.9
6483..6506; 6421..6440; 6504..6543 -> -1.3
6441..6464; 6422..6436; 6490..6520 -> -1.4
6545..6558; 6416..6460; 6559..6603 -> 0.5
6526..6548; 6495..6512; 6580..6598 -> 0.3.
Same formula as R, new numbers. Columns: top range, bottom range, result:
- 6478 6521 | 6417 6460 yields 0.89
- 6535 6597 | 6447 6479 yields 0.98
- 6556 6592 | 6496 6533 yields 1.13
